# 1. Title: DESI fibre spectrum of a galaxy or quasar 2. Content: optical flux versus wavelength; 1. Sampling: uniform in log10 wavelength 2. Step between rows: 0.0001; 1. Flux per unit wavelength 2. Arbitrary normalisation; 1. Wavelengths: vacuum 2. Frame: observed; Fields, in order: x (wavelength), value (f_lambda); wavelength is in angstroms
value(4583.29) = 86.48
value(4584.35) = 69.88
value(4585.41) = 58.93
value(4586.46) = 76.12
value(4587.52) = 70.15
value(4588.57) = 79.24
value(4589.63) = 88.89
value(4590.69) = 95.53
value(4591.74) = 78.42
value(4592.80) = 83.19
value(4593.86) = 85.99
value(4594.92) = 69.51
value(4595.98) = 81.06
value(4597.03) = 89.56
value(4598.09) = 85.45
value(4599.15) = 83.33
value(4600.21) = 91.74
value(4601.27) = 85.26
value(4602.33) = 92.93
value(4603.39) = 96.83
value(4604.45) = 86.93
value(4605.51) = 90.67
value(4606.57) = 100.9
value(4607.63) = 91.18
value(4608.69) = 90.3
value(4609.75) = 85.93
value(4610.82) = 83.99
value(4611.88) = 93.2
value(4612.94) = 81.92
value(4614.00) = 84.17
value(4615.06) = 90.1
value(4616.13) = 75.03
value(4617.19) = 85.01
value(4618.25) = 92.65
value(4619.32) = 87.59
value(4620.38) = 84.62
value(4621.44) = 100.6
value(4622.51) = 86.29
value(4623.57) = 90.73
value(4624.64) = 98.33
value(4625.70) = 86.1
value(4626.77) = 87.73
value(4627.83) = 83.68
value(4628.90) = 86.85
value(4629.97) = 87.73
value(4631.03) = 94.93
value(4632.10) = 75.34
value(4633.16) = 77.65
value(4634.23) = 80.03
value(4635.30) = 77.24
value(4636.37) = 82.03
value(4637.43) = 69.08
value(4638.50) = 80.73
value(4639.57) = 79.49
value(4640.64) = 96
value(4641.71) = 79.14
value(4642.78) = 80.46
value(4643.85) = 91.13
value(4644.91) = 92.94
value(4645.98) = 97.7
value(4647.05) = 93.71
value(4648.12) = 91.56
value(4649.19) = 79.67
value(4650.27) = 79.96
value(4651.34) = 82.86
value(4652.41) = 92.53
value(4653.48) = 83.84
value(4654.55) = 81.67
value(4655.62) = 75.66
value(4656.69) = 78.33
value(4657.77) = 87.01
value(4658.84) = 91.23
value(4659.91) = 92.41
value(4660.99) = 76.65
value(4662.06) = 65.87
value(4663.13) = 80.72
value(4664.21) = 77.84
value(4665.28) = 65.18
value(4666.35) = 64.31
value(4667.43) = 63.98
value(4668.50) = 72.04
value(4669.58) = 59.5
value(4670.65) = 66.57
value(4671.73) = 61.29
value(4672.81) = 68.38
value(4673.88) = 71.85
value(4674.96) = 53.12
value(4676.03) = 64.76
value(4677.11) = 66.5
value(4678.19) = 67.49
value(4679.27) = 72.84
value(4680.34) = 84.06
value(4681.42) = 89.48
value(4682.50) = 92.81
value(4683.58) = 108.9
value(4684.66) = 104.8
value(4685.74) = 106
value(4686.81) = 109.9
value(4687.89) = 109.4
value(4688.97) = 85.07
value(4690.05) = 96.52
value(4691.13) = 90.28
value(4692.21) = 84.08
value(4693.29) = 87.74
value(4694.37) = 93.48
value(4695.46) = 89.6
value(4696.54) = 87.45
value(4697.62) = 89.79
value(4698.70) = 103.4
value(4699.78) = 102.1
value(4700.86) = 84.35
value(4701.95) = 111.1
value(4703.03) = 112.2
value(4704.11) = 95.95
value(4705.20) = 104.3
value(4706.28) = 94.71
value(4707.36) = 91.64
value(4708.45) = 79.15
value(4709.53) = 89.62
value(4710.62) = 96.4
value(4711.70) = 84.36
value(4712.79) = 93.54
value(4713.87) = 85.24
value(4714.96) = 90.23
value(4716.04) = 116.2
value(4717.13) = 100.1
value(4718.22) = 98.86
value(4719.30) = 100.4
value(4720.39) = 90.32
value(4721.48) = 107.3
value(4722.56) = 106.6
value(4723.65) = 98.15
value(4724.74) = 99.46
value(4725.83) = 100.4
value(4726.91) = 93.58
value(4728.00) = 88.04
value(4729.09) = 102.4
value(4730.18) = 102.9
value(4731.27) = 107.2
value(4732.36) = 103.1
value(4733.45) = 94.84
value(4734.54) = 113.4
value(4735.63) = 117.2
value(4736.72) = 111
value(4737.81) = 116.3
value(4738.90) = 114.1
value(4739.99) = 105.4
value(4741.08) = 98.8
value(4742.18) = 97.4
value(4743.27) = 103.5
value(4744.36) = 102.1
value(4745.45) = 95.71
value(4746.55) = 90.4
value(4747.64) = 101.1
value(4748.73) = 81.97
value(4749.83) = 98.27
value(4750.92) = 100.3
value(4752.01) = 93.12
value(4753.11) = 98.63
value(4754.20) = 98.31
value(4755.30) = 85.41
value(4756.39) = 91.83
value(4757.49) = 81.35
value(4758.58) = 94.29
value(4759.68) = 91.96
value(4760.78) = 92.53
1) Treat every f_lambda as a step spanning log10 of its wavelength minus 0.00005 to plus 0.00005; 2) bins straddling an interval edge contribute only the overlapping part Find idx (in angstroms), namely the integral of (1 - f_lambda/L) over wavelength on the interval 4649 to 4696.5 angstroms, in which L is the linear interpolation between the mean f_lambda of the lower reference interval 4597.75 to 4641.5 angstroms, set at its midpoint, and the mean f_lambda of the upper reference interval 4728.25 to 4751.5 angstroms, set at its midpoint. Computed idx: 6.3 angstroms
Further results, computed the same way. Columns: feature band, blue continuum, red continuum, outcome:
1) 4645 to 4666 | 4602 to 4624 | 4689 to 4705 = 2.06 angstroms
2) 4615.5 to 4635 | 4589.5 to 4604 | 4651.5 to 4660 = -0.24 angstroms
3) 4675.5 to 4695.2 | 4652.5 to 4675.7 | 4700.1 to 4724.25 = -1.34 angstroms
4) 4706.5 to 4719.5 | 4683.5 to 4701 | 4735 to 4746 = 0.88 angstroms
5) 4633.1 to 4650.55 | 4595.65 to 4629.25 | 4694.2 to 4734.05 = 1.29 angstroms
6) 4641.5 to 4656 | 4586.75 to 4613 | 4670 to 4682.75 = -1.81 angstroms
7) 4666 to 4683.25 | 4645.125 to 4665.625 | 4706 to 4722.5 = 3.29 angstroms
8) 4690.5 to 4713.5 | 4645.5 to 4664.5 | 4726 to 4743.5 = 0.56 angstroms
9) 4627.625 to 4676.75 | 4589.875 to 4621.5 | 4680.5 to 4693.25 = 7.32 angstroms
